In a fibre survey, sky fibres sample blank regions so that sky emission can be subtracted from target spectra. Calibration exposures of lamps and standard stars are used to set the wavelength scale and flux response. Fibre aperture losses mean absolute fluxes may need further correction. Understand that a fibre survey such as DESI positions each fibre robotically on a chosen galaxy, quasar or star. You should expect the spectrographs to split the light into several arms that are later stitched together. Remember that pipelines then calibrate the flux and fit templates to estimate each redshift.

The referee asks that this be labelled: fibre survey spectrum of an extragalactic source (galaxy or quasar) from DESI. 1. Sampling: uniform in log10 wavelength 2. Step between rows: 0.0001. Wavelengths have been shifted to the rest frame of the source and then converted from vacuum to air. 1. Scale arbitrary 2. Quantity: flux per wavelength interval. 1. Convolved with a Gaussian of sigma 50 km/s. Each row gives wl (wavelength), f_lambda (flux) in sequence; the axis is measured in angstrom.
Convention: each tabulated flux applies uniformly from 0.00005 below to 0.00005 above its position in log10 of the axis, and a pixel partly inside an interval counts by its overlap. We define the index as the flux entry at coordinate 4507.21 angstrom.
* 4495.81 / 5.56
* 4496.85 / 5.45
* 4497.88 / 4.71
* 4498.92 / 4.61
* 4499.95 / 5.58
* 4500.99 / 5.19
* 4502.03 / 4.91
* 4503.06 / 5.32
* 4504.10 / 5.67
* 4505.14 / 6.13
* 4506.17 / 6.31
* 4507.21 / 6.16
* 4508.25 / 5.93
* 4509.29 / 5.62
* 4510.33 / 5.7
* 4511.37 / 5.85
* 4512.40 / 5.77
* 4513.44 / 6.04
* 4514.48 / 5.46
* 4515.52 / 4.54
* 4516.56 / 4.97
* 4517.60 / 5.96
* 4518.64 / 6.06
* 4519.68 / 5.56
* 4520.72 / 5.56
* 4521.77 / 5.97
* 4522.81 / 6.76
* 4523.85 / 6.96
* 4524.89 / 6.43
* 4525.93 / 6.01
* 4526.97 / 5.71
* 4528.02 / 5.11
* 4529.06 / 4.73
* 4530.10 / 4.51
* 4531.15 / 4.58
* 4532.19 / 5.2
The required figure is 6.16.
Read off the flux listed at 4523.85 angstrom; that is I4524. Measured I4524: 6.96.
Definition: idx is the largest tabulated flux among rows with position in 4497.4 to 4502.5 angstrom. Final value 5.58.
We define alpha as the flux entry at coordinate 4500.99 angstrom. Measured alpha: 5.19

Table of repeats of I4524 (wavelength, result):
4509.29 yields 5.62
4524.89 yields 6.43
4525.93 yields 6.01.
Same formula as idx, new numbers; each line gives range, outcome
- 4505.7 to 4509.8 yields 6.31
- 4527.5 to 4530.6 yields 5.11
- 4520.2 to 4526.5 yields 6.96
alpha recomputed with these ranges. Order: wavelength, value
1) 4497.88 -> 4.71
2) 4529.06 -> 4.73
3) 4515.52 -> 4.54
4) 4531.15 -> 4.58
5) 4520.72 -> 5.56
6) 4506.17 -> 6.31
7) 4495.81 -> 5.56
